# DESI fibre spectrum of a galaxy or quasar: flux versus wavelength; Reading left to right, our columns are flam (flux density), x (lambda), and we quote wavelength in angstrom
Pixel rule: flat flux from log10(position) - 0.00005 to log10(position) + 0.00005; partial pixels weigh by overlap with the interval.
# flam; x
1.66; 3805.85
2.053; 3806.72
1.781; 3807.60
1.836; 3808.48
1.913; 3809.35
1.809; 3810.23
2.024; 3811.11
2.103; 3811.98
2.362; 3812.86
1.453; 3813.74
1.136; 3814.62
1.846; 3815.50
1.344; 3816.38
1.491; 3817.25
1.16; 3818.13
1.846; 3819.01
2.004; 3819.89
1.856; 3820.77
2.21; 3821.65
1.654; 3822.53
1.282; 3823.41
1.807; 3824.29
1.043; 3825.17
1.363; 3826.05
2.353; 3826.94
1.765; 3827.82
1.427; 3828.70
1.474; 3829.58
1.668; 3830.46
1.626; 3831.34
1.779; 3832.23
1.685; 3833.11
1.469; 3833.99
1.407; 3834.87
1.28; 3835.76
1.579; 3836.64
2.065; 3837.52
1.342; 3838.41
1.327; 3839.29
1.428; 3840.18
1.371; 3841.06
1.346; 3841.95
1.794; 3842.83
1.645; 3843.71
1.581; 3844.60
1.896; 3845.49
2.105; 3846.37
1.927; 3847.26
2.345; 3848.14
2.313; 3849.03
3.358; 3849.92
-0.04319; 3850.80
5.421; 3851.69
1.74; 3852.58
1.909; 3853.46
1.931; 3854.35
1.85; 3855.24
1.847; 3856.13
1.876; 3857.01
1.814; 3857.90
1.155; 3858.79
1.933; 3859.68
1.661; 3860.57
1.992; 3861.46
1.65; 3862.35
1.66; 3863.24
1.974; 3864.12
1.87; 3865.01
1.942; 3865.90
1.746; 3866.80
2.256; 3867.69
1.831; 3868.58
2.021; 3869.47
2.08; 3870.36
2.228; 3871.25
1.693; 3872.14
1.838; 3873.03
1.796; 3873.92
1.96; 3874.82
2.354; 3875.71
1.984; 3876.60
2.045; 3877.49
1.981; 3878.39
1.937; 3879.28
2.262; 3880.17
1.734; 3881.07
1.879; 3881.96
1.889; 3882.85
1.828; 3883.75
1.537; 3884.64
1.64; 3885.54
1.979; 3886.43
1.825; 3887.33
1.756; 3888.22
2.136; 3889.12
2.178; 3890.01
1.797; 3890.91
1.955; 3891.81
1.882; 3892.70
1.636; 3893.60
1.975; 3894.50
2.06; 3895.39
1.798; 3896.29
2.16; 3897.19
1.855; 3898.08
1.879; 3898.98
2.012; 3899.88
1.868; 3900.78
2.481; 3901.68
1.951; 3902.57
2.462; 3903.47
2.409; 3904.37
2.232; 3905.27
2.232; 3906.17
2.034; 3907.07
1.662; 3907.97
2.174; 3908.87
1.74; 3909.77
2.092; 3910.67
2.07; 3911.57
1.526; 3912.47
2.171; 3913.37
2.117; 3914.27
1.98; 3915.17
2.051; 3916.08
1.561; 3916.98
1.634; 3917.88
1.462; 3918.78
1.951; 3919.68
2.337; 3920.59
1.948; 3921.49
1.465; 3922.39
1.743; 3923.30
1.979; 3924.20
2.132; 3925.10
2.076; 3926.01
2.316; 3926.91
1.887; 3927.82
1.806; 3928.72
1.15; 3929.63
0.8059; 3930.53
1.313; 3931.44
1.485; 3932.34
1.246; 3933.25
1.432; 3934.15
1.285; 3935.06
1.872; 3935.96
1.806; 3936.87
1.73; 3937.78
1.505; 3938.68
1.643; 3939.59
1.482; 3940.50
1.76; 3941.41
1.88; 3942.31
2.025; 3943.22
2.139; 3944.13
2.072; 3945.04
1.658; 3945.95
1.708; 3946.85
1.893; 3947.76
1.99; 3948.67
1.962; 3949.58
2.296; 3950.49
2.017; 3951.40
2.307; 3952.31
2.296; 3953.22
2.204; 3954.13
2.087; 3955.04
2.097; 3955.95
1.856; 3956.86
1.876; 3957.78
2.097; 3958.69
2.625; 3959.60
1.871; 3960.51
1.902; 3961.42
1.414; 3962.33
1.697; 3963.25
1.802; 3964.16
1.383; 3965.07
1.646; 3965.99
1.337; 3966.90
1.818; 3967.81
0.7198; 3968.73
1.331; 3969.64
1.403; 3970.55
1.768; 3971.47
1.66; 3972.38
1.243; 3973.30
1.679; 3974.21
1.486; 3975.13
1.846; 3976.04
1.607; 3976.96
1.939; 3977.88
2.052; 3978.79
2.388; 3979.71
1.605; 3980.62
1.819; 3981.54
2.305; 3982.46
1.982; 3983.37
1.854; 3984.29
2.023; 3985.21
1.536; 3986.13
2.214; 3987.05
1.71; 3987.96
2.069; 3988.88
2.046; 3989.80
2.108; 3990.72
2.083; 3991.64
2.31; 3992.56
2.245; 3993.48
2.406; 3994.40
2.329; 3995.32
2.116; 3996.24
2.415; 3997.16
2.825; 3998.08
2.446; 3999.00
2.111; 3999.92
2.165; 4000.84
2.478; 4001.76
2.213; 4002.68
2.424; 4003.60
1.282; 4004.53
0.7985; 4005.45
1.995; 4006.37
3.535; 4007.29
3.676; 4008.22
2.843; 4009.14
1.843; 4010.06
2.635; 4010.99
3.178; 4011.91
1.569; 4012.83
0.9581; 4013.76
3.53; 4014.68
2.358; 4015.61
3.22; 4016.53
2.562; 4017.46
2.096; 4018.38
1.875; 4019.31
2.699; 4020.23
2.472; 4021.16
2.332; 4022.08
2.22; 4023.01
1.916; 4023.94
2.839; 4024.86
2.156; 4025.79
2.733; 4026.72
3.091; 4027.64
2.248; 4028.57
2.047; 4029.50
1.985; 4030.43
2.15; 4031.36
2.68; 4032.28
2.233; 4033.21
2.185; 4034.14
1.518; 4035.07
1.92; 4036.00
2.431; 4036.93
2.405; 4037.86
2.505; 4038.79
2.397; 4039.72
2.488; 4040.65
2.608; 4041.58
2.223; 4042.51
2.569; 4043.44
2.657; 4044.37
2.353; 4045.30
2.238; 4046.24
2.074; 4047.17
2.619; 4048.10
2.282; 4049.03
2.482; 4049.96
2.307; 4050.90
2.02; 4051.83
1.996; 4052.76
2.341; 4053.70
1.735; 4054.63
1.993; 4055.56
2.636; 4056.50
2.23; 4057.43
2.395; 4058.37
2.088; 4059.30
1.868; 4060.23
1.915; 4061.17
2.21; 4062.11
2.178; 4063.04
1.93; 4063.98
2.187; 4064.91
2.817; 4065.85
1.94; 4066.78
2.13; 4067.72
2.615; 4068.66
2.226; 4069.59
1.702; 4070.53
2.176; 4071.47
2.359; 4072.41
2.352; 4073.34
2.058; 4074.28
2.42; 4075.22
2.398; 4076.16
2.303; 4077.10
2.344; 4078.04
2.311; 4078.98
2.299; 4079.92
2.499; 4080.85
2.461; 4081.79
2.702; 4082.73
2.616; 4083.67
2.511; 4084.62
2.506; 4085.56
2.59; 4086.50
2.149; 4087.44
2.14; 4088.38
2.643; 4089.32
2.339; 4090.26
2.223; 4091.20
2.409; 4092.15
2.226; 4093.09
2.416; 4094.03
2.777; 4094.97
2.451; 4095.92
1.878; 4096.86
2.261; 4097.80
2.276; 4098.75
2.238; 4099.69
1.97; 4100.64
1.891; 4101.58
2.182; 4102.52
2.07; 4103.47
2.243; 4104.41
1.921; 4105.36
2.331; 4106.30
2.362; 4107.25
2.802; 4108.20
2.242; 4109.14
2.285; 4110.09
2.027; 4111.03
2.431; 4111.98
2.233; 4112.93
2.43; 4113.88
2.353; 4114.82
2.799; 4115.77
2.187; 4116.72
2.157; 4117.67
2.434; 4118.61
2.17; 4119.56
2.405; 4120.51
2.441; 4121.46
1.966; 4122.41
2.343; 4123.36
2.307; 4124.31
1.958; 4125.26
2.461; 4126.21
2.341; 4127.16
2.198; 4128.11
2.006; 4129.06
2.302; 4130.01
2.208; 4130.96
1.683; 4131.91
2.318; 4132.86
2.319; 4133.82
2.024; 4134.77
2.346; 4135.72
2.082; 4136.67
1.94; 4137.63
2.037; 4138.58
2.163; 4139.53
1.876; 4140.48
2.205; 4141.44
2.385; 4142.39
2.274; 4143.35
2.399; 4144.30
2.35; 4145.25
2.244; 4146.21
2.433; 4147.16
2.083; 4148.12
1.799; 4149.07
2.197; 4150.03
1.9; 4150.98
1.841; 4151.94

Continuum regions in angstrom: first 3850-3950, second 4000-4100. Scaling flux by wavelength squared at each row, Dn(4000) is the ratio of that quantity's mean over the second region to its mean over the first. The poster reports 1.32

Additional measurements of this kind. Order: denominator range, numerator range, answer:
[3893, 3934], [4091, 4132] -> 1.33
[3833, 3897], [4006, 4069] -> 1.36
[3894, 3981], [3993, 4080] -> 1.32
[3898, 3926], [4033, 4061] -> 1.22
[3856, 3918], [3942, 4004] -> 1.06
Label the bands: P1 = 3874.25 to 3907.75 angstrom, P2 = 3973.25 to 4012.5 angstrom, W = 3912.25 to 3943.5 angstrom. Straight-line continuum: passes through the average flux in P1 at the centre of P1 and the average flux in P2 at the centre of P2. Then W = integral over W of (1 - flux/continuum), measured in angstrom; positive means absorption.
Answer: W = 4.8 angstrom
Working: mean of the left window 1.99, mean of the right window 2.14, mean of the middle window 1.73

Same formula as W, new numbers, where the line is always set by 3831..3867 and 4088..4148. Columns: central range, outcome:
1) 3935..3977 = 4.25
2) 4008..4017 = -2.03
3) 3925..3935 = 1.93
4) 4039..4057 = -1.53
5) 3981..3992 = 0.35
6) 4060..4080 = -0.41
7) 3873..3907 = -1.71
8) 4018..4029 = -1.54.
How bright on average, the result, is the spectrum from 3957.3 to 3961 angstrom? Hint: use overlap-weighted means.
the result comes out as 2.11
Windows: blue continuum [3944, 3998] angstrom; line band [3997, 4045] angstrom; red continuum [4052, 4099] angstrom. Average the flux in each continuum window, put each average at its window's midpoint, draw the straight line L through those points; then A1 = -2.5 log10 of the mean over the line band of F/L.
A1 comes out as -0.13 mag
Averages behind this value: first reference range 1.91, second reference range 2.28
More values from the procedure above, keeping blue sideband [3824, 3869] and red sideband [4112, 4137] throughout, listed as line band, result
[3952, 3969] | 0.074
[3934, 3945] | 0.127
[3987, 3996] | -0.059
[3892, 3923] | -0.039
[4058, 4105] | -0.046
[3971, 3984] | 0.113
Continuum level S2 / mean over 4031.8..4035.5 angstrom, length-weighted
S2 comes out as 2.16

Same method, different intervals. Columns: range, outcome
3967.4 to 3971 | 1.31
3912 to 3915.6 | 1.95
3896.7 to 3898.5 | 2.01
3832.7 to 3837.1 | 1.49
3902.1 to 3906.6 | 2.26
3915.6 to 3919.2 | 1.68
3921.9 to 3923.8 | 1.62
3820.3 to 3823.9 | 1.75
